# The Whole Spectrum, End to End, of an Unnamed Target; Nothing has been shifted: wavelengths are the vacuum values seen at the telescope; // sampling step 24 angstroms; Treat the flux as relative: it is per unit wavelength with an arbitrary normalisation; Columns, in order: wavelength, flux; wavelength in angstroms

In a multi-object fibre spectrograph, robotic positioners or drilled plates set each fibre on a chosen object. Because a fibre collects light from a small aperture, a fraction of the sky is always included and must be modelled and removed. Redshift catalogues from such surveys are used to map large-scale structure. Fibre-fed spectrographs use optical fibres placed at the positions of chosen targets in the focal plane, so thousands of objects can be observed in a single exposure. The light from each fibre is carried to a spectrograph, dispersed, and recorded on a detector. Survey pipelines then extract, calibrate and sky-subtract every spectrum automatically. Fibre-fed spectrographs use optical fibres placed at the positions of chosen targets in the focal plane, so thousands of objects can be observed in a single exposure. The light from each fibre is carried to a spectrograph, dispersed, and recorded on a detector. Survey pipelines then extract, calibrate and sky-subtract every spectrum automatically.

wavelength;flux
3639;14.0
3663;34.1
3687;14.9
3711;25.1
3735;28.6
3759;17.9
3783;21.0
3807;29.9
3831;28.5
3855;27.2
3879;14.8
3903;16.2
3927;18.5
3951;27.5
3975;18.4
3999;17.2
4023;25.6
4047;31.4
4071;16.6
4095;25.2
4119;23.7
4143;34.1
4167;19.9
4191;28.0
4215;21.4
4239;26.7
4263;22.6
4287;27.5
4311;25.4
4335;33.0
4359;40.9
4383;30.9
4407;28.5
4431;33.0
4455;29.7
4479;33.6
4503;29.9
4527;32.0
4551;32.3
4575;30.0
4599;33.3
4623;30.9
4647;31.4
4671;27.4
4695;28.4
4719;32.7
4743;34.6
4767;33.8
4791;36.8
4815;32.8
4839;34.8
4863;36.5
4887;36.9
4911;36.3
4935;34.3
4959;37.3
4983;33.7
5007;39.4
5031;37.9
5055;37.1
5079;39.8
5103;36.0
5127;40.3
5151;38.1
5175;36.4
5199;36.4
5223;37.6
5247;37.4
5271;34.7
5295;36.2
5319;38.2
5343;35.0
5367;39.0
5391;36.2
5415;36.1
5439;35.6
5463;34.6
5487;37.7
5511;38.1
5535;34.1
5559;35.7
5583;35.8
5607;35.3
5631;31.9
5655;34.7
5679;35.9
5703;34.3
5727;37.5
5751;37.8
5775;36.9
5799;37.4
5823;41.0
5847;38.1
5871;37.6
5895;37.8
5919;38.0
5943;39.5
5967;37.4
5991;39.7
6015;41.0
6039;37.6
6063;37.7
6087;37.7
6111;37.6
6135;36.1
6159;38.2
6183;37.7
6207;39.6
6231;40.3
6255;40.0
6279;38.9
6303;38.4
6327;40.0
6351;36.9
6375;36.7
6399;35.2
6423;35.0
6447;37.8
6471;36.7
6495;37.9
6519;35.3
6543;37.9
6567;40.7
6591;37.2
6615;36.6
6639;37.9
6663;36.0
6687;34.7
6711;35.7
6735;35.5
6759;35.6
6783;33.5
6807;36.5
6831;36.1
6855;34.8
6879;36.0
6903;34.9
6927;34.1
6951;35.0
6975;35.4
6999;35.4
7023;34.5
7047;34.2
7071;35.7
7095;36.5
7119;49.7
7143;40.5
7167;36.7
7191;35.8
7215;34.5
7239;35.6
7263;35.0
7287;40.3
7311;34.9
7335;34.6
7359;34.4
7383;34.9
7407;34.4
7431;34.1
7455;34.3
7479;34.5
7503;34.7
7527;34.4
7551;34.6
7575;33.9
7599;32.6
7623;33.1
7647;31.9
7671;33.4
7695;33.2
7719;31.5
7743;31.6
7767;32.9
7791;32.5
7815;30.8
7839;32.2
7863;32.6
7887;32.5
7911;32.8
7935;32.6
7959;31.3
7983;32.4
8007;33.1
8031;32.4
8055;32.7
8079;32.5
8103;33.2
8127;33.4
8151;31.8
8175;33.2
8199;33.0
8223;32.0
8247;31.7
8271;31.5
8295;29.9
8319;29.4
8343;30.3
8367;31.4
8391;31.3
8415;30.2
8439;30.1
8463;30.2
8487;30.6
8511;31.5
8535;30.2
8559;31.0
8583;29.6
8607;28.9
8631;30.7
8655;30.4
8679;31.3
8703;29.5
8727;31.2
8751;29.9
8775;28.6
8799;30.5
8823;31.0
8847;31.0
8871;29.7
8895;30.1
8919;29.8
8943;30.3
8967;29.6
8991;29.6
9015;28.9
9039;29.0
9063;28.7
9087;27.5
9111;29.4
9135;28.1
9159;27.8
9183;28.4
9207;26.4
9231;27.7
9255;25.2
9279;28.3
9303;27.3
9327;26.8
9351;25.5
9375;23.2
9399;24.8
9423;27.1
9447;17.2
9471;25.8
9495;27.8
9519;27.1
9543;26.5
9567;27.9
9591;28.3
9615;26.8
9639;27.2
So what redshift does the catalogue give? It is 0.084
